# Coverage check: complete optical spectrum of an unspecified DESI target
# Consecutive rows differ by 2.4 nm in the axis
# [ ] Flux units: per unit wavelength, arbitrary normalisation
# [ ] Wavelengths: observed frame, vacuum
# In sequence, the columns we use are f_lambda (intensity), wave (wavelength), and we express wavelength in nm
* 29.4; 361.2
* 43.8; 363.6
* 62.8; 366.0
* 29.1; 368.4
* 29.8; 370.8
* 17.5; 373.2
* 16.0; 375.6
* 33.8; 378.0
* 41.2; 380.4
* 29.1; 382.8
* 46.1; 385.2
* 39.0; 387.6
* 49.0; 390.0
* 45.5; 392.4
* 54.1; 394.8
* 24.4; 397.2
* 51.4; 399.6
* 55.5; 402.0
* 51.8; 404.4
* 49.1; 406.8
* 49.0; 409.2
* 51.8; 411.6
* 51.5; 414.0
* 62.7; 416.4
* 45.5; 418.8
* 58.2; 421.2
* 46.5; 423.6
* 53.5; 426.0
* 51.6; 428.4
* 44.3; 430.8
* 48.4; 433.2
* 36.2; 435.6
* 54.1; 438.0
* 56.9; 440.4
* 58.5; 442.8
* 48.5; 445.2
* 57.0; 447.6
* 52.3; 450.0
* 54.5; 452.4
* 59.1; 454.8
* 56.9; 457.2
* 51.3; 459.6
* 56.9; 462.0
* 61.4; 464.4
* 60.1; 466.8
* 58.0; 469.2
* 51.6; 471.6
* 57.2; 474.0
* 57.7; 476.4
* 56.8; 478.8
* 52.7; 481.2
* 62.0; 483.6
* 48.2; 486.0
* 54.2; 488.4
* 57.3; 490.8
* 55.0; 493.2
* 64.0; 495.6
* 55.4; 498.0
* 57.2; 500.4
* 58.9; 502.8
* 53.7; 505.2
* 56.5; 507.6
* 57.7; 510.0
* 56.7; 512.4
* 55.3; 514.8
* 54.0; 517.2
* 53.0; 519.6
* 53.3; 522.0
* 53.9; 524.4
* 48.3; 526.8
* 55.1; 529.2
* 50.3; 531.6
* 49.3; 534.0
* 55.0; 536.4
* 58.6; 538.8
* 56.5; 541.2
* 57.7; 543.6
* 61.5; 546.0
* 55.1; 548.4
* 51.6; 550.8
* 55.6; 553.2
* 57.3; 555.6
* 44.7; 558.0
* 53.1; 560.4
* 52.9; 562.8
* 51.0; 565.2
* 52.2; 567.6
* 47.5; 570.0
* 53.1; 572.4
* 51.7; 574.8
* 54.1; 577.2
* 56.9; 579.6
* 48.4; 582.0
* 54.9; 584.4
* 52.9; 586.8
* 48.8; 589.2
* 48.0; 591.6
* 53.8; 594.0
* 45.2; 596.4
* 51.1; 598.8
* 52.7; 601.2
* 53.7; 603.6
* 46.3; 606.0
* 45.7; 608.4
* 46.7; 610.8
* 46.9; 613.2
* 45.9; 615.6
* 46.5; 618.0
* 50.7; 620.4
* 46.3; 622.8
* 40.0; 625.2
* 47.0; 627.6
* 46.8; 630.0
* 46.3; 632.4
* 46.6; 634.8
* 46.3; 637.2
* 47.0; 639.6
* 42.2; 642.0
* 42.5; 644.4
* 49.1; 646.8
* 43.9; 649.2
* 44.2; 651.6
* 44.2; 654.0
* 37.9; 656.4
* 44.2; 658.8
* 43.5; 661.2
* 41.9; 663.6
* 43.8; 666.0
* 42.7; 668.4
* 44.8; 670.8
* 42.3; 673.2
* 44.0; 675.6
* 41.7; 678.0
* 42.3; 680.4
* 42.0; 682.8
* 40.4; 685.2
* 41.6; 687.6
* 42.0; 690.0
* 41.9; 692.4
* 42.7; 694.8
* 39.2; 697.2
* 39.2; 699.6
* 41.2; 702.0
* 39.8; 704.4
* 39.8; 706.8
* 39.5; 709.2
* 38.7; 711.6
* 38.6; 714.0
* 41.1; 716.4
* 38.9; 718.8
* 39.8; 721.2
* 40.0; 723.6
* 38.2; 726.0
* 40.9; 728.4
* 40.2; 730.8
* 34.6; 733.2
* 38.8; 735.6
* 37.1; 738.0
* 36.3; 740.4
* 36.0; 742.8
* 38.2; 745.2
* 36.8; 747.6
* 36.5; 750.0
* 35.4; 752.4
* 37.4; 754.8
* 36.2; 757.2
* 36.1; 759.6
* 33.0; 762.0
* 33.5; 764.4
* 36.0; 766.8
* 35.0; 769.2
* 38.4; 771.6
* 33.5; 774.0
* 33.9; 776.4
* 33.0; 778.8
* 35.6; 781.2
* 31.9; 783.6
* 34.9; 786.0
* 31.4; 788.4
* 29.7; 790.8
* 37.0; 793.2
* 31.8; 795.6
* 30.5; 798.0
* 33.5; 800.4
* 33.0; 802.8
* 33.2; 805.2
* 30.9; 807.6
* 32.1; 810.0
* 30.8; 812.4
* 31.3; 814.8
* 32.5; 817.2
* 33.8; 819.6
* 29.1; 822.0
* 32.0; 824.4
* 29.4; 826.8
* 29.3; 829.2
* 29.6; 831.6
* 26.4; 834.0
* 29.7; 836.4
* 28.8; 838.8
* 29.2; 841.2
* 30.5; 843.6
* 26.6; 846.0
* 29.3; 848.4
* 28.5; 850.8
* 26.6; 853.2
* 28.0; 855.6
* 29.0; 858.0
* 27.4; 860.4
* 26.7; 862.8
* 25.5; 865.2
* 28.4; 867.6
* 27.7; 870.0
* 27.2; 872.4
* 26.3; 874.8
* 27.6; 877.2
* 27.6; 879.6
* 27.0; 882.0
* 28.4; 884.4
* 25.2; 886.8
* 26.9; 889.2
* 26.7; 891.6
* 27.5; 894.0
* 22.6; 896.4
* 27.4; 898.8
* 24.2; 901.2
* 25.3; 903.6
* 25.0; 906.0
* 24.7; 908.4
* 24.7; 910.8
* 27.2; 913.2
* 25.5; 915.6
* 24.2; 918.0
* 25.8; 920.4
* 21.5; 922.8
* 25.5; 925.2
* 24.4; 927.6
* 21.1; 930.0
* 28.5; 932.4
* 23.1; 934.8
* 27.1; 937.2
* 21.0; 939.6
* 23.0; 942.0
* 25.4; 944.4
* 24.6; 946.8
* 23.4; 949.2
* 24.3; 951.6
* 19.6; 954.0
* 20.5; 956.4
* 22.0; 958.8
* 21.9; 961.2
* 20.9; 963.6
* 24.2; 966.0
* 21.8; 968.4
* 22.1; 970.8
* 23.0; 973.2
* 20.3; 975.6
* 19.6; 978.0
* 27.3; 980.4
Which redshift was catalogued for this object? 0.00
